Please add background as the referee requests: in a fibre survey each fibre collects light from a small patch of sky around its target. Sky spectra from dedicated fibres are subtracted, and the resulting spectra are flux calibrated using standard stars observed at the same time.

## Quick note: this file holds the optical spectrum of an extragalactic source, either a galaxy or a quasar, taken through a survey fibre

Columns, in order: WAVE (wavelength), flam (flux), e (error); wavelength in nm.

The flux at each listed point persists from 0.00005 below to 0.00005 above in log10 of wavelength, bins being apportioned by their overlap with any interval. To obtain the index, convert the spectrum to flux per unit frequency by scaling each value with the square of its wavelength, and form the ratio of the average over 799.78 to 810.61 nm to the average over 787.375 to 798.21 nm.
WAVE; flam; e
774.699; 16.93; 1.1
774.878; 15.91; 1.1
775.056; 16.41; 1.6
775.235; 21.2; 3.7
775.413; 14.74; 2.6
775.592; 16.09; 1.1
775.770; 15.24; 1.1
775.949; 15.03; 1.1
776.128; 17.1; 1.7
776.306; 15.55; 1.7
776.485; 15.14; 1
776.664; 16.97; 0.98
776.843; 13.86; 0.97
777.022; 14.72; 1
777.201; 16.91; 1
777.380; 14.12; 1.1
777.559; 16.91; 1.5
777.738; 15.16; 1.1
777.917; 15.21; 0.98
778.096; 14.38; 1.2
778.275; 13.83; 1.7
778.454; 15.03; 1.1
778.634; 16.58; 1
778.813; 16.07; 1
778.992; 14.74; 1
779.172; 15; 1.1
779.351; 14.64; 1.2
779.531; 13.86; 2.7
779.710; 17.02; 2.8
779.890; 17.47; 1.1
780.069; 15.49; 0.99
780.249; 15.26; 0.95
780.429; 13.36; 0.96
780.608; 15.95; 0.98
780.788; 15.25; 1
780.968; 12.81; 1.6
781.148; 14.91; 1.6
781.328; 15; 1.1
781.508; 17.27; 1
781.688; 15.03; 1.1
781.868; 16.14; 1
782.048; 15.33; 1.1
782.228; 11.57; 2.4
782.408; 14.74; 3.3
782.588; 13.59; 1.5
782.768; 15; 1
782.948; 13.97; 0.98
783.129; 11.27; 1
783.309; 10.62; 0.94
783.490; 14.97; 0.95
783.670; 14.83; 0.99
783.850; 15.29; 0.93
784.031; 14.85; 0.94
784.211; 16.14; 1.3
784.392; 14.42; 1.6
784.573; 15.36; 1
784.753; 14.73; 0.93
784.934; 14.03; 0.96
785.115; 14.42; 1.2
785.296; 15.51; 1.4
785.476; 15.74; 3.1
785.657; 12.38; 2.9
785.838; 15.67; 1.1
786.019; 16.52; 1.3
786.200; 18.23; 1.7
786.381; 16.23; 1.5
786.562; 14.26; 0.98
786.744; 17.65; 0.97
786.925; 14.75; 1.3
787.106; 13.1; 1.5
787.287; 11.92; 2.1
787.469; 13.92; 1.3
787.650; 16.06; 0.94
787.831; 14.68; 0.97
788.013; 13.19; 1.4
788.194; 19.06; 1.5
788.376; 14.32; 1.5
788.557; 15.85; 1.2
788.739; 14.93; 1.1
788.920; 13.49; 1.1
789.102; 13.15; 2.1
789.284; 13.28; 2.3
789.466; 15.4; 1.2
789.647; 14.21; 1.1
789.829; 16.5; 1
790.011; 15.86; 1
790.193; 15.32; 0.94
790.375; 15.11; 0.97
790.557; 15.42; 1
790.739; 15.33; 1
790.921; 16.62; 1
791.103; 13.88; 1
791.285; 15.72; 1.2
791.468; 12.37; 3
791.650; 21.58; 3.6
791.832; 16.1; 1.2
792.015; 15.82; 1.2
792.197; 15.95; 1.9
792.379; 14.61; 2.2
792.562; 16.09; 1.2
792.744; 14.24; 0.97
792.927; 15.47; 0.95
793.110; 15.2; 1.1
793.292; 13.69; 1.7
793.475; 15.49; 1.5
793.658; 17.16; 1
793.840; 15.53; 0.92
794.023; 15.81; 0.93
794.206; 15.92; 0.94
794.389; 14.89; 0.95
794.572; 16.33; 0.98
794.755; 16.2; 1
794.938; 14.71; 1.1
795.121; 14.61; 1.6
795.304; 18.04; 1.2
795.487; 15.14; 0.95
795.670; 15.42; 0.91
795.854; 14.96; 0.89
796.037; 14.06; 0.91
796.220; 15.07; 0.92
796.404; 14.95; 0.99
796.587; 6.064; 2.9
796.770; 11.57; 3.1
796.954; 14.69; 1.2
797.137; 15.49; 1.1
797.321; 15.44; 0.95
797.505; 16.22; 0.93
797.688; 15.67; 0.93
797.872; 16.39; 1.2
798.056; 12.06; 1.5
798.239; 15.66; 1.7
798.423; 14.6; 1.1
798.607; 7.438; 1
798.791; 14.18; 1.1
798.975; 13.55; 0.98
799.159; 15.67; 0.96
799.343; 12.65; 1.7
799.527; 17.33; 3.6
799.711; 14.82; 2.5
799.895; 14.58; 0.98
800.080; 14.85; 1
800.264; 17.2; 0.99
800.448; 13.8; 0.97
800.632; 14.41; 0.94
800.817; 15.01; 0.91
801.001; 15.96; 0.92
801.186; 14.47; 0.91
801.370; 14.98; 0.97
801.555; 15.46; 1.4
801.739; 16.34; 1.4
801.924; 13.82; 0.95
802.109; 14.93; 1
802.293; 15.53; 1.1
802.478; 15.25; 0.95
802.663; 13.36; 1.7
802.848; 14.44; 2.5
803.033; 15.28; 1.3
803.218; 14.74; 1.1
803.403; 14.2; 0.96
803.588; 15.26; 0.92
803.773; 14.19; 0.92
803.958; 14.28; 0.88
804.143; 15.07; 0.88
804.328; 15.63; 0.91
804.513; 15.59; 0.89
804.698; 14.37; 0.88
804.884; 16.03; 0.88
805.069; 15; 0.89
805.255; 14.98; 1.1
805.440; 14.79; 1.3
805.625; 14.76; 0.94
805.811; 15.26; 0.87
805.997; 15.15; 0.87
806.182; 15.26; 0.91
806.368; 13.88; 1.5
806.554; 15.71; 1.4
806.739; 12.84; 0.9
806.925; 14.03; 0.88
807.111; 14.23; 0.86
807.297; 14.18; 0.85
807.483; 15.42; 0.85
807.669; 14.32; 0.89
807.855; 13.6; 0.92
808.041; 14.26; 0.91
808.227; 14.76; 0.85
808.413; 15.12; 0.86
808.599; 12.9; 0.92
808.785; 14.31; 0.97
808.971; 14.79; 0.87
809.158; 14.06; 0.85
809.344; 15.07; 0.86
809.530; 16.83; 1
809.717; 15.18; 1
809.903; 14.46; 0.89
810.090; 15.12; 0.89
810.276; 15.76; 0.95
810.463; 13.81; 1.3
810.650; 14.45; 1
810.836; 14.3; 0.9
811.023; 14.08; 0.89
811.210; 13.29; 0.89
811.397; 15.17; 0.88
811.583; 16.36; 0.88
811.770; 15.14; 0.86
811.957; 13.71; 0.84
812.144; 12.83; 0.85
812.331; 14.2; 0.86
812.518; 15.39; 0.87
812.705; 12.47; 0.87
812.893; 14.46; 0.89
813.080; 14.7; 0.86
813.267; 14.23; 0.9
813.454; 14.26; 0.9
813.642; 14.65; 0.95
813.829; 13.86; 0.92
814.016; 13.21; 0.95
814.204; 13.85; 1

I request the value 1.0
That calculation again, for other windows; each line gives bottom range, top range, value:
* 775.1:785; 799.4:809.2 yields 1.04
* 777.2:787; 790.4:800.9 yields 1.03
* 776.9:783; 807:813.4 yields 1.04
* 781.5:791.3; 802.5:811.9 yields 1.04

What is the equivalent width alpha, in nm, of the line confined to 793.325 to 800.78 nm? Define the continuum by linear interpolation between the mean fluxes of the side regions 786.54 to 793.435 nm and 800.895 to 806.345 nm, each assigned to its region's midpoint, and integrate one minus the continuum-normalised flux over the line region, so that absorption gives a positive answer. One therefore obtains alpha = 0.164 nm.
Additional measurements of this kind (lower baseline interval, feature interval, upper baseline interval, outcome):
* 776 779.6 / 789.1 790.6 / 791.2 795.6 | 0.057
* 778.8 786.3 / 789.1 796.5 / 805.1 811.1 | -0.328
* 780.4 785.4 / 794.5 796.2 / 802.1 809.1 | -0.100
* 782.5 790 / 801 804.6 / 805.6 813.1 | -0.082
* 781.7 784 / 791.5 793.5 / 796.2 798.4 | -0.240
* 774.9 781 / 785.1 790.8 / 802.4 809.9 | 0.070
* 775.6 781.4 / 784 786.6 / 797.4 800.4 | -0.039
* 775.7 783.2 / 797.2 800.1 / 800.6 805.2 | 0.102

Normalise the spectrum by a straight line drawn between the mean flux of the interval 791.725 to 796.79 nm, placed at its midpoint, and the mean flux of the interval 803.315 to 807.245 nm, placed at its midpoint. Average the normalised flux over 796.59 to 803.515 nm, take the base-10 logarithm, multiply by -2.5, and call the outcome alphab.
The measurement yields 0.03 mag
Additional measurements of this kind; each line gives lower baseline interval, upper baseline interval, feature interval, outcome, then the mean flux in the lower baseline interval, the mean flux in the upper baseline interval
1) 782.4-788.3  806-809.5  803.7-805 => -0.04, 14.8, 14.4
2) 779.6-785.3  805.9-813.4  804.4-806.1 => -0.04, 14.7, 14.5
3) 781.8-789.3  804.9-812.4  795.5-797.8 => 0.03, 14.7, 14.6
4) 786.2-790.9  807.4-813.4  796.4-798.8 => 0.10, 15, 14.5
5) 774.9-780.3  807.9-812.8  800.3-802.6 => -0.01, 15.7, 14.5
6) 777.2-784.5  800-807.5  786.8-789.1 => 0.02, 14.9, 14.9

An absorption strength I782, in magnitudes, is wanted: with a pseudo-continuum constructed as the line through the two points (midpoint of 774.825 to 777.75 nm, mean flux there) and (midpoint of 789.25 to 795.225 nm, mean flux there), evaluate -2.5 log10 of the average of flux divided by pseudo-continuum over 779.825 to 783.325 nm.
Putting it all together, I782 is 0.09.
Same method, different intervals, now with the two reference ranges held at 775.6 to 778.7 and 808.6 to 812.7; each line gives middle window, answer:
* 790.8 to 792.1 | -0.065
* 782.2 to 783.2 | 0.133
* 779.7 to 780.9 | -0.015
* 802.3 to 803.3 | 0.008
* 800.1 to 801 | -0.025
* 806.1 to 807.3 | 0.029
